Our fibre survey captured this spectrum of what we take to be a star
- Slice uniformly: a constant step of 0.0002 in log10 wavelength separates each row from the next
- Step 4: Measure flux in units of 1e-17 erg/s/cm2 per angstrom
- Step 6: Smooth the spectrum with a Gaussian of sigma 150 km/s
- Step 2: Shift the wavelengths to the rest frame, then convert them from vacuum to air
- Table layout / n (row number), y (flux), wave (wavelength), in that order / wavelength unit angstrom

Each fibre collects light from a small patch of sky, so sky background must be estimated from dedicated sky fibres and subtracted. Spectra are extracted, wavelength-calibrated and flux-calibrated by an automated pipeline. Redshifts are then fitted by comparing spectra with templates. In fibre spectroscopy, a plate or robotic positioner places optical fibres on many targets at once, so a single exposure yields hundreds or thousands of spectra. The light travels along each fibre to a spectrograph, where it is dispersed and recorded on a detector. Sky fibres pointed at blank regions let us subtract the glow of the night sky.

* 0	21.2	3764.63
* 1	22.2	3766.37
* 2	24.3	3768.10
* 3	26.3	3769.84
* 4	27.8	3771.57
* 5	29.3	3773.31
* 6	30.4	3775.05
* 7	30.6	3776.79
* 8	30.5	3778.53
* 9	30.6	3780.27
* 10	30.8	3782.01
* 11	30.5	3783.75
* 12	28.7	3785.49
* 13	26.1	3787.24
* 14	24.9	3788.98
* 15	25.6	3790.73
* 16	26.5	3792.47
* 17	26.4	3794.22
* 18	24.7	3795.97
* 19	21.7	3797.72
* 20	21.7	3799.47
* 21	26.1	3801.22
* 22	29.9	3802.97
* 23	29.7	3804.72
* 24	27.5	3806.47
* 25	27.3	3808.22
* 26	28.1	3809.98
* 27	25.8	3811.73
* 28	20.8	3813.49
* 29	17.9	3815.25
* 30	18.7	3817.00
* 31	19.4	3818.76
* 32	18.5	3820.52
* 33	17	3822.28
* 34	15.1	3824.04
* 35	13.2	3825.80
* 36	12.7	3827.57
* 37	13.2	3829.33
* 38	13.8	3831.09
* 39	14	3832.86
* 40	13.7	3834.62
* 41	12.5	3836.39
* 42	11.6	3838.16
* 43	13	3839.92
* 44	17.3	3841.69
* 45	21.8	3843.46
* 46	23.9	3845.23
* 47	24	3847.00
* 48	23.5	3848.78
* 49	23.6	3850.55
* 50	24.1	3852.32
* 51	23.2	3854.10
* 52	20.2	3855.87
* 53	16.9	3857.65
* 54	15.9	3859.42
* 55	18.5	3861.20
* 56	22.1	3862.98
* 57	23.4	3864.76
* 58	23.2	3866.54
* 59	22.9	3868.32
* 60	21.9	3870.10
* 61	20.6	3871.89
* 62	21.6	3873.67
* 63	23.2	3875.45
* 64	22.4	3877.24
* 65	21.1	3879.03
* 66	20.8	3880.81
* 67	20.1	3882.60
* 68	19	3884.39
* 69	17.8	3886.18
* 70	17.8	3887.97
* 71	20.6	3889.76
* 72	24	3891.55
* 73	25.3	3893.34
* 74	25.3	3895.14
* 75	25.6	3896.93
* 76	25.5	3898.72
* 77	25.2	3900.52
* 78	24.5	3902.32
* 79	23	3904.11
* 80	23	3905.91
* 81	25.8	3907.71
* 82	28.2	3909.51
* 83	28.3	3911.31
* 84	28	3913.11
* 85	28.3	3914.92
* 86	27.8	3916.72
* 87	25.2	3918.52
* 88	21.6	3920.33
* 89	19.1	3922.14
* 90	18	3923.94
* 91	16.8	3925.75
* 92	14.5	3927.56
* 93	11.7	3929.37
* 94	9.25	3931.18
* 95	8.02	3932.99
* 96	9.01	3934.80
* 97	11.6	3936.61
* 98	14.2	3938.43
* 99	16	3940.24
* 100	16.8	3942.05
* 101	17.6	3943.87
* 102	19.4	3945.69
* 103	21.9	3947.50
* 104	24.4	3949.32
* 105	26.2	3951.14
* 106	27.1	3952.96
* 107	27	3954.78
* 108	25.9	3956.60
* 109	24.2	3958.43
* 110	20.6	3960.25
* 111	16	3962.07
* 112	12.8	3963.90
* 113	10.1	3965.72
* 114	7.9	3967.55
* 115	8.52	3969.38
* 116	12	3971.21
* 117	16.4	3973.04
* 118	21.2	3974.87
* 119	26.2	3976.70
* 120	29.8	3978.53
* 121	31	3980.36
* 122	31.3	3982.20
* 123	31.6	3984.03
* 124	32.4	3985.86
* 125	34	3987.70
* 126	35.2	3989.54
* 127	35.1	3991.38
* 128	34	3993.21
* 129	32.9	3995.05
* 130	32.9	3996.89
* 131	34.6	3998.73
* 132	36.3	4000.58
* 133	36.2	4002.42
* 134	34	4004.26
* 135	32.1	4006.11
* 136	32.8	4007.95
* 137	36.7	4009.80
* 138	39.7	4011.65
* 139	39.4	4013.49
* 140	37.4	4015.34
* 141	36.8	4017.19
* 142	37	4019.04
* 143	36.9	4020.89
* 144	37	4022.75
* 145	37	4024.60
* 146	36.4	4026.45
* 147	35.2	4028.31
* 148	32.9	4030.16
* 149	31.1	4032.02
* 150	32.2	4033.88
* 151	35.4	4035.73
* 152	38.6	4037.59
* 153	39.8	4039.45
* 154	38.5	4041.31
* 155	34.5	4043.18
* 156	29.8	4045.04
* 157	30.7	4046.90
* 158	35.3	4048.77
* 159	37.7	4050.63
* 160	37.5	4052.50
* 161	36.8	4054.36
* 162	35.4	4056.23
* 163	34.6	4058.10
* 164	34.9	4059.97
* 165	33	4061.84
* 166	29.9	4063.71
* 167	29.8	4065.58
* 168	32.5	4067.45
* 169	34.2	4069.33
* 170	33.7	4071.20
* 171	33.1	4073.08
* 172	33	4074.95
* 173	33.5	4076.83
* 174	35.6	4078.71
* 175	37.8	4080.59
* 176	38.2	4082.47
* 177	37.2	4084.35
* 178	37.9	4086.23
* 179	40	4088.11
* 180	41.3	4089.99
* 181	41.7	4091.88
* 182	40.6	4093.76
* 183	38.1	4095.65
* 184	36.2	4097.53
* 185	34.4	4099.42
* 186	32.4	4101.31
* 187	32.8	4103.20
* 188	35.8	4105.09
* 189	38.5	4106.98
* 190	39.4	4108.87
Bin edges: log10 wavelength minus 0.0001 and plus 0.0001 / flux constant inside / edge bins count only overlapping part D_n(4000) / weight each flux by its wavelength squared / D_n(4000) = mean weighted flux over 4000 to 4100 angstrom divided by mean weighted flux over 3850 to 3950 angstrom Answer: 1.86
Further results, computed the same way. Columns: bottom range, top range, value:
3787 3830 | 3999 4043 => 1.80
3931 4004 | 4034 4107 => 1.61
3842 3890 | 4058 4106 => 1.87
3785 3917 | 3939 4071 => 1.49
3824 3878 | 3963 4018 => 1.64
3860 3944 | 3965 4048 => 1.62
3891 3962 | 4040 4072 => 1.71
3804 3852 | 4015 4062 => 2.06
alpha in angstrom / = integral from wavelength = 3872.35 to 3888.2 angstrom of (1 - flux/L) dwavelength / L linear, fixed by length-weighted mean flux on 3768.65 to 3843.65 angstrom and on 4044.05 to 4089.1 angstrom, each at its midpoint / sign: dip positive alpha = 3.3 angstrom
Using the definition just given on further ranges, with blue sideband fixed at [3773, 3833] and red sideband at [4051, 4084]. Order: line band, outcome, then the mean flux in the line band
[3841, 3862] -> 3.7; 21.1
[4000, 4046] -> -4.4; 35.7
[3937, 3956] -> 5.6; 20.9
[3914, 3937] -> 9.2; 17.1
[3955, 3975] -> 9.3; 16.1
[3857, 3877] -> 4.0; 21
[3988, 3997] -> -0.8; 34.1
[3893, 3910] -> 1.6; 25.1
